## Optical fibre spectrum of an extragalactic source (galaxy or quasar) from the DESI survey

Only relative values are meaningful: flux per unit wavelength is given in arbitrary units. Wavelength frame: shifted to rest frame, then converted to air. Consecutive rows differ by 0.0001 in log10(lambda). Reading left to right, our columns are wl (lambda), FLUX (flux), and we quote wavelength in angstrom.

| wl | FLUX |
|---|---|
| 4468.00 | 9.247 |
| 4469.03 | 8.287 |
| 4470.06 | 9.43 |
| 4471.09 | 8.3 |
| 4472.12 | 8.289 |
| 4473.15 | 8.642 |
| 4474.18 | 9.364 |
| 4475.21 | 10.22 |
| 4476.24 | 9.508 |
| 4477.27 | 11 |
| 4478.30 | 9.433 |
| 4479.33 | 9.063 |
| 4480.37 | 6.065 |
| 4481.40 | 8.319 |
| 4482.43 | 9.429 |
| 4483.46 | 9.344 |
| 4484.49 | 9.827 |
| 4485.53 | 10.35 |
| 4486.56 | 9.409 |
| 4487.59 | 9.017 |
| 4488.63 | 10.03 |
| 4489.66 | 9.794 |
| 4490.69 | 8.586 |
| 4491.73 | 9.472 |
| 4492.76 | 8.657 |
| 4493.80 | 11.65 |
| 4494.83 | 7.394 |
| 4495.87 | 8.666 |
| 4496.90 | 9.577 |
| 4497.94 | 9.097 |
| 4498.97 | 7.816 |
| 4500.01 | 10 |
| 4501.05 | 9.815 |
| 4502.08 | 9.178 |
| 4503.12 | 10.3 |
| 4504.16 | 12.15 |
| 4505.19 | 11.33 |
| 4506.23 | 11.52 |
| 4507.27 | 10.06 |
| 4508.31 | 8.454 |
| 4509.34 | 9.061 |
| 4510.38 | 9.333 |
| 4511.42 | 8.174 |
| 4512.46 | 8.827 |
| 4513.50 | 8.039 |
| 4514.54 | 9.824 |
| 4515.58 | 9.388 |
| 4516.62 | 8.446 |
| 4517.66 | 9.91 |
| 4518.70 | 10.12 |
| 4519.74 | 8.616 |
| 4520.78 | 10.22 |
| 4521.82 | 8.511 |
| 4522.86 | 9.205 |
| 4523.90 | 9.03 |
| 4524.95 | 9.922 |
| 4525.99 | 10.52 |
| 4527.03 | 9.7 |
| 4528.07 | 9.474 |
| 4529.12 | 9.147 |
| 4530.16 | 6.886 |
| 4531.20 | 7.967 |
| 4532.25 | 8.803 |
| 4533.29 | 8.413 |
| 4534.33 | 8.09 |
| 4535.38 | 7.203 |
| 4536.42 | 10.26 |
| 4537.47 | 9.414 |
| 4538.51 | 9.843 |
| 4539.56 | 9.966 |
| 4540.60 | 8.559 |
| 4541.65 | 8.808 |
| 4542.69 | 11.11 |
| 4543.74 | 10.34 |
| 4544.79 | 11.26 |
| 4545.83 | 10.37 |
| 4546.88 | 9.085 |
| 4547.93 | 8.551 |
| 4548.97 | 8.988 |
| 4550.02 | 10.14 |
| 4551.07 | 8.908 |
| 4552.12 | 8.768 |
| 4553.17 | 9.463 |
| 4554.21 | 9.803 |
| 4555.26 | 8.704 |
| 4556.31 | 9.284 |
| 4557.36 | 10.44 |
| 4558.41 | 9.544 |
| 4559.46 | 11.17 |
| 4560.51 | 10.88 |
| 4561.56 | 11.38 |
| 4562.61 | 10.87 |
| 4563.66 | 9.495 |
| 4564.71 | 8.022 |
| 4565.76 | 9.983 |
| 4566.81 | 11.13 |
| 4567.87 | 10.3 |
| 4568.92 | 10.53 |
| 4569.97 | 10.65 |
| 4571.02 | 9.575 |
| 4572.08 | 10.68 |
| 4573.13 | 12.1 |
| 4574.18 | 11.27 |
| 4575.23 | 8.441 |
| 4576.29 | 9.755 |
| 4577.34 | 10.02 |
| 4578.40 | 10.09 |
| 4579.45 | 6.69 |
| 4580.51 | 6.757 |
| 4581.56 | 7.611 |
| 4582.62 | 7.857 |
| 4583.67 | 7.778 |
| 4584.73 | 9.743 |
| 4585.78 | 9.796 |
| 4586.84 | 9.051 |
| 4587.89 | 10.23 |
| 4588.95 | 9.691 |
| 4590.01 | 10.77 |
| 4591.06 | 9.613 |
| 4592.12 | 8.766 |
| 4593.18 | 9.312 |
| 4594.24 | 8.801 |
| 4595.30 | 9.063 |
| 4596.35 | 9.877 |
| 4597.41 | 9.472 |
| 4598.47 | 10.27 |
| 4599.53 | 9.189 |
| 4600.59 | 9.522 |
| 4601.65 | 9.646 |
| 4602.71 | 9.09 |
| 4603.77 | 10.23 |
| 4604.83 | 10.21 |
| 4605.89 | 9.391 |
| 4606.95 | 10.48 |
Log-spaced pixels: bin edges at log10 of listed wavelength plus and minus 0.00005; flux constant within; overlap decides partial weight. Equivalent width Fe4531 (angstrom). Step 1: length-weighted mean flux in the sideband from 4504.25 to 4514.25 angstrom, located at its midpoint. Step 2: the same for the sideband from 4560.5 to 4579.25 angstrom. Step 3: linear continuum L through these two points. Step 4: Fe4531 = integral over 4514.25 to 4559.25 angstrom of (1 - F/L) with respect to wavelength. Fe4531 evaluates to 2.3 angstrom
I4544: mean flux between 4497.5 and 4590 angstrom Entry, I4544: 9.5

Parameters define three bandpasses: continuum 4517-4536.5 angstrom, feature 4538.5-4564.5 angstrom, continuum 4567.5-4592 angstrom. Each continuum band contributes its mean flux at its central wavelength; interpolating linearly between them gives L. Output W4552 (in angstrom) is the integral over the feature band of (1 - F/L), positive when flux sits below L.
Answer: -1.6 angstrom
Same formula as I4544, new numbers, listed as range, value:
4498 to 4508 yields 10.2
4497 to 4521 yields 9.54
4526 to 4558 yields 9.28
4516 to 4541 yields 9.1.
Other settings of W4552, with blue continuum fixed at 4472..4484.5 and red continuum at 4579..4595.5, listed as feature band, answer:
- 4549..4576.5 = -3.48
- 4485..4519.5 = -1.65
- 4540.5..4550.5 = -0.91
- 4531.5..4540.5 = 0.02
